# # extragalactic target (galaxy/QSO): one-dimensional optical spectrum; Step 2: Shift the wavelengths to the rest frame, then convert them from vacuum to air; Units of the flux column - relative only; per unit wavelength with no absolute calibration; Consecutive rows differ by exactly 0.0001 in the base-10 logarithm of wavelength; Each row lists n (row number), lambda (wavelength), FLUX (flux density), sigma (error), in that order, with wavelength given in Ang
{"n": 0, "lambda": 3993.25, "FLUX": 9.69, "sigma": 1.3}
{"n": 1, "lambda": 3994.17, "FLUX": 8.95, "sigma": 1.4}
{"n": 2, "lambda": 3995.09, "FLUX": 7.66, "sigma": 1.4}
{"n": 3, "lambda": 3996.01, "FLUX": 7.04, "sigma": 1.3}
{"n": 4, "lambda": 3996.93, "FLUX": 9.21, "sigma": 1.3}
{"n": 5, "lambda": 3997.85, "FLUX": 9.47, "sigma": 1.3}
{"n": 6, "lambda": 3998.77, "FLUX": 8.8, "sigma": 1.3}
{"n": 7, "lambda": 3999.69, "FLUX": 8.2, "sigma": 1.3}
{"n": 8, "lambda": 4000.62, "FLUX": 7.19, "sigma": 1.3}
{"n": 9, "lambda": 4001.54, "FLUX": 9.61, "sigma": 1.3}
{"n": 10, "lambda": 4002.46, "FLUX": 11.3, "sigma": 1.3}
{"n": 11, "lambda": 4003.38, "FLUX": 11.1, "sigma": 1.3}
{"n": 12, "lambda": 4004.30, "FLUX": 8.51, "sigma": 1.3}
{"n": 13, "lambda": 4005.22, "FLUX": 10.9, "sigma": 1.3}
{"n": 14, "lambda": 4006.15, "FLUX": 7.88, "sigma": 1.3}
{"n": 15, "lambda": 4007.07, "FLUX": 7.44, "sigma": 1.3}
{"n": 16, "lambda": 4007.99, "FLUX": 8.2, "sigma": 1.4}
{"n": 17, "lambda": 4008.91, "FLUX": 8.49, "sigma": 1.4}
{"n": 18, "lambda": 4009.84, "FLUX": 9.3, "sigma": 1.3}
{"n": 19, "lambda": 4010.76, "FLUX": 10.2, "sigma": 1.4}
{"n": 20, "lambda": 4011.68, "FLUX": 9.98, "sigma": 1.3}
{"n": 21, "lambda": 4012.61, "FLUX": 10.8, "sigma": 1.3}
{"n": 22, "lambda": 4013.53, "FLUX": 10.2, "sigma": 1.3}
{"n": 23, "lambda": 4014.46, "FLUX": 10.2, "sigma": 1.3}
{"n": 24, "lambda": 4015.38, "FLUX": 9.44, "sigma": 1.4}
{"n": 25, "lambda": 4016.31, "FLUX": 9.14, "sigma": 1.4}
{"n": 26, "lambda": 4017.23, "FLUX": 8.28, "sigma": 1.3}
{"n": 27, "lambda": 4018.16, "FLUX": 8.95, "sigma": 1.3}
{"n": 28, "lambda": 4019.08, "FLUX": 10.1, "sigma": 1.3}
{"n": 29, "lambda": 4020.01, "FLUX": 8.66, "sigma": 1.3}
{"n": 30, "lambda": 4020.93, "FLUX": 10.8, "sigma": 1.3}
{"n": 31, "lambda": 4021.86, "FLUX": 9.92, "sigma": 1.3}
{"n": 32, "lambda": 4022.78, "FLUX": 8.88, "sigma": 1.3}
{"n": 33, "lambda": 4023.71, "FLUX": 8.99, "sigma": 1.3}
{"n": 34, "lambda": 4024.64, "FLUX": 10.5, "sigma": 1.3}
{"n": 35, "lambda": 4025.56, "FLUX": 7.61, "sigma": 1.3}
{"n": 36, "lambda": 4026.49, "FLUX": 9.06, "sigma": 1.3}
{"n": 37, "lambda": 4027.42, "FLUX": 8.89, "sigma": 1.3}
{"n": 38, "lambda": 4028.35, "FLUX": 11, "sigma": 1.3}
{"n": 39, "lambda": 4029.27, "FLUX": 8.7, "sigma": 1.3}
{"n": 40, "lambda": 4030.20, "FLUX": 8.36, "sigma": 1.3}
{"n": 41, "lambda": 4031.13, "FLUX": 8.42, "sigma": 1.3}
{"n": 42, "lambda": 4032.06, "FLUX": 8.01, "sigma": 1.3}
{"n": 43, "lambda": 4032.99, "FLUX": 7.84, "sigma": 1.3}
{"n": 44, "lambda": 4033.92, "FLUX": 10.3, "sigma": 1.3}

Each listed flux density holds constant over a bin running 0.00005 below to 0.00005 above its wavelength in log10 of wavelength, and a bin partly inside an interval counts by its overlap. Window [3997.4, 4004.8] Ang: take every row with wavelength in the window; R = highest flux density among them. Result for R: 11.3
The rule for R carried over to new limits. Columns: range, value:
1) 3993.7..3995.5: 8.95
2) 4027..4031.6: 11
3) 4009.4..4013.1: 10.8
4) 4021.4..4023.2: 9.92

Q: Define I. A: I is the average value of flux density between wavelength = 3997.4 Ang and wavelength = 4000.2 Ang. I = 8.77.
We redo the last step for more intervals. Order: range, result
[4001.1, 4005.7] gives 10.3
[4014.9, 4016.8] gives 9.3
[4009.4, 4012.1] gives 9.85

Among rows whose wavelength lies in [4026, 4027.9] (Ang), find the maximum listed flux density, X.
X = 9.06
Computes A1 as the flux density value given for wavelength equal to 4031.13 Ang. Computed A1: 8.42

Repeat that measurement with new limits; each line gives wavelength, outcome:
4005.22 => 10.9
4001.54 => 9.61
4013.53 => 10.2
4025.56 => 7.61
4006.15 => 7.88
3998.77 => 8.8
